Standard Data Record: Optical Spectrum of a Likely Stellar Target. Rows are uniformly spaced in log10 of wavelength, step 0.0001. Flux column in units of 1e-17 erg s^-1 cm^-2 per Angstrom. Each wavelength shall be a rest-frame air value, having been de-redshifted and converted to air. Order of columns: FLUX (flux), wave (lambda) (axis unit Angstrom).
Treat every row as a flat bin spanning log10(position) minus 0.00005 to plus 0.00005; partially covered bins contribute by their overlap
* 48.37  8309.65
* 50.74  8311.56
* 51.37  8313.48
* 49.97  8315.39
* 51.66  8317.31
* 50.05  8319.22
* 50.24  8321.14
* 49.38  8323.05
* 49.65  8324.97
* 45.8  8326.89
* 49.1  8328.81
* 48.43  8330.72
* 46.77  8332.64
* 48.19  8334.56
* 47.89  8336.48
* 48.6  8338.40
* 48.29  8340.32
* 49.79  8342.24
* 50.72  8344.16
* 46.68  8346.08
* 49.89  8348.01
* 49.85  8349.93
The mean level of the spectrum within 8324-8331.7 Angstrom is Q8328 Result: 48.2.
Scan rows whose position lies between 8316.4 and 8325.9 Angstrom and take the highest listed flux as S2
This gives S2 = 51.66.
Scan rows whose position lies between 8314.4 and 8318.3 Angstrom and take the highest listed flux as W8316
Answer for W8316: 51.66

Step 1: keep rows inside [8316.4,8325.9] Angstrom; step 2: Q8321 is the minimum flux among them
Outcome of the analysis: 49.38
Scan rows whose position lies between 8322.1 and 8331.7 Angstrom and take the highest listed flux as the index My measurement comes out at 49.65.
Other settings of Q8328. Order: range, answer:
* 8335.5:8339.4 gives 48.2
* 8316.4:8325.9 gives 50.2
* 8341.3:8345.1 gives 50.3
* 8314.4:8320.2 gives 50.6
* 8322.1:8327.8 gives 48.2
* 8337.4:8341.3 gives 48.5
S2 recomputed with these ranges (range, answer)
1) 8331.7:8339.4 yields 48.6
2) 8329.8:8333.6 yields 48.43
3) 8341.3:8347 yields 50.72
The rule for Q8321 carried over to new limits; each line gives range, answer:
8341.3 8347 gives 46.68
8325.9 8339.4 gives 45.8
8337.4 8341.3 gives 48.29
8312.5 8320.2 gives 49.97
